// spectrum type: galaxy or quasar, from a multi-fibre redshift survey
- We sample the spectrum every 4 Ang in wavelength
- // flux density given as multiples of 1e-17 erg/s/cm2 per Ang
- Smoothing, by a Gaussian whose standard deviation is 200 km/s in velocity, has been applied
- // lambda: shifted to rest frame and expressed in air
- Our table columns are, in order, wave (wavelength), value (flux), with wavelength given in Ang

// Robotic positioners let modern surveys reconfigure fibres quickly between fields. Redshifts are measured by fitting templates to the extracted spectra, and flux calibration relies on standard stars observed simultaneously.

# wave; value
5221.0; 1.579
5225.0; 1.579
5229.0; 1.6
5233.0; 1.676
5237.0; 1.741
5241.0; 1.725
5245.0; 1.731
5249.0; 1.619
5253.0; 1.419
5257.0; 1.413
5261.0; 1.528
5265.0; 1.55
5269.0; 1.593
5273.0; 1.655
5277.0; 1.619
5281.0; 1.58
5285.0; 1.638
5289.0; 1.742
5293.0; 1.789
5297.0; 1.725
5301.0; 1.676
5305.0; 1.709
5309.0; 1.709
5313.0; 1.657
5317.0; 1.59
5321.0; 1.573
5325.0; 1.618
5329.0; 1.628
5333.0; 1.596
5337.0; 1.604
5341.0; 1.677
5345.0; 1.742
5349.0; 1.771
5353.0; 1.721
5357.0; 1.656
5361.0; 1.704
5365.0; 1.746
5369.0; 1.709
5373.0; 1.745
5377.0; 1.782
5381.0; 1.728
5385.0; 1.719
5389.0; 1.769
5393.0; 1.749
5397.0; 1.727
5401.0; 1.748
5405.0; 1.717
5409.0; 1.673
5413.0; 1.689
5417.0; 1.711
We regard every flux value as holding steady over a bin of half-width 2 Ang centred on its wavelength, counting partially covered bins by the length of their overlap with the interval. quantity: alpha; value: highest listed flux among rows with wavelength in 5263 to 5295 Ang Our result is 1.789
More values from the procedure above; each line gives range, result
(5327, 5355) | 1.771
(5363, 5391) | 1.782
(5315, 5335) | 1.628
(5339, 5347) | 1.742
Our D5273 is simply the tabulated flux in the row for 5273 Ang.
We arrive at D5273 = 1.655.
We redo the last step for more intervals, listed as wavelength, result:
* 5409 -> 1.673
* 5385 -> 1.719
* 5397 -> 1.727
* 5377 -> 1.782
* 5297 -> 1.725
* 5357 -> 1.656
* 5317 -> 1.59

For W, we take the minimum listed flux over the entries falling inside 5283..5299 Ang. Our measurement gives 1.638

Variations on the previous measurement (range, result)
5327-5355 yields 1.596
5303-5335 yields 1.573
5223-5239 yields 1.579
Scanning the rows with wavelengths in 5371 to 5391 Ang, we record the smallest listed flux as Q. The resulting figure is 1.719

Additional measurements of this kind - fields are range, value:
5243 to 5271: 1.413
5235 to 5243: 1.725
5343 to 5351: 1.742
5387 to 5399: 1.727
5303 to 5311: 1.709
